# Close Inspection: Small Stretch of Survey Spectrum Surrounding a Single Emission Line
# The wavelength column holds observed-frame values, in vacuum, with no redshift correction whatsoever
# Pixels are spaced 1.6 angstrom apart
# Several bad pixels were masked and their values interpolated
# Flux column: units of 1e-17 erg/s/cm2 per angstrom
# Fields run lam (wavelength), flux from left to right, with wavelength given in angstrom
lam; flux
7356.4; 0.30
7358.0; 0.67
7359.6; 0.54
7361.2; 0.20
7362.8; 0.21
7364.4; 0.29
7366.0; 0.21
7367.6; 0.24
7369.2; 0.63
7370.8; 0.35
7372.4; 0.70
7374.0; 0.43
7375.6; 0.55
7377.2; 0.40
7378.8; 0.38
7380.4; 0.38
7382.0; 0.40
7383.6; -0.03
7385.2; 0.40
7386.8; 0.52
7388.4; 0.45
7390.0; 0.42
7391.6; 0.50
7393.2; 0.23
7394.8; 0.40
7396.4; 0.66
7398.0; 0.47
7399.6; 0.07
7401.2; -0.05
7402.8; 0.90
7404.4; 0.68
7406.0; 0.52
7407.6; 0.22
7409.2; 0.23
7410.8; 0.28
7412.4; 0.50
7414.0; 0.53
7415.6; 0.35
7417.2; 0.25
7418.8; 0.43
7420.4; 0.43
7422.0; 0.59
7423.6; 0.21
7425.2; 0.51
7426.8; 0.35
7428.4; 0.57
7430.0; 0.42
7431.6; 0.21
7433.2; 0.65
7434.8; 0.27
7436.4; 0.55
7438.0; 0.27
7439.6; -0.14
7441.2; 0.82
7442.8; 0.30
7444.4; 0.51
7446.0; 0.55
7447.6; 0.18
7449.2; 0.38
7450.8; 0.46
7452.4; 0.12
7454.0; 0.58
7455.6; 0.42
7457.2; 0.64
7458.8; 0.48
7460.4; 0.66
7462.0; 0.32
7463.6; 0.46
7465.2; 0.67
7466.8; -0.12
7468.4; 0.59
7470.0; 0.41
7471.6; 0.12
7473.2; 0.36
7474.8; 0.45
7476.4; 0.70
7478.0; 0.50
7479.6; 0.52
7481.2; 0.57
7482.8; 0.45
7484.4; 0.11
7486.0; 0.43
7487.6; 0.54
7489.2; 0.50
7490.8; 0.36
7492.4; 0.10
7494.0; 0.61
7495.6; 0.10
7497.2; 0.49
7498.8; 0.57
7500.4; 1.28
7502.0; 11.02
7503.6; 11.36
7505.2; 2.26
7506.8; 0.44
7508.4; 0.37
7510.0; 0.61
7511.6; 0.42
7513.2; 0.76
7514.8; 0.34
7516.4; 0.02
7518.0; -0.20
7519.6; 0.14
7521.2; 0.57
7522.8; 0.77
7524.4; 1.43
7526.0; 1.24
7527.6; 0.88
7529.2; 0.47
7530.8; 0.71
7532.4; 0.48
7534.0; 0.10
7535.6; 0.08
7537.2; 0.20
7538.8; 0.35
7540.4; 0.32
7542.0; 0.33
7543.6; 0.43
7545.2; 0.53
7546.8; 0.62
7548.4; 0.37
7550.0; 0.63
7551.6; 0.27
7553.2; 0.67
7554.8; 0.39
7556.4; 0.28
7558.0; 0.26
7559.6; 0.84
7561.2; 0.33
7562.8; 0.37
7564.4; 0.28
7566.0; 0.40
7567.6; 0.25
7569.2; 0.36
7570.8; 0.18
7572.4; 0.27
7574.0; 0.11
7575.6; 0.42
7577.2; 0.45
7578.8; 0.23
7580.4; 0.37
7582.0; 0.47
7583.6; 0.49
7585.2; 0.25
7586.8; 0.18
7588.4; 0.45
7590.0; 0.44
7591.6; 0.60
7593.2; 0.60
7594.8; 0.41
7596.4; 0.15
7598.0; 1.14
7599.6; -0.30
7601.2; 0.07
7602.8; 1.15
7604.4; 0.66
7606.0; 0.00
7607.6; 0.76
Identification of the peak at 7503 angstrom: H-alpha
